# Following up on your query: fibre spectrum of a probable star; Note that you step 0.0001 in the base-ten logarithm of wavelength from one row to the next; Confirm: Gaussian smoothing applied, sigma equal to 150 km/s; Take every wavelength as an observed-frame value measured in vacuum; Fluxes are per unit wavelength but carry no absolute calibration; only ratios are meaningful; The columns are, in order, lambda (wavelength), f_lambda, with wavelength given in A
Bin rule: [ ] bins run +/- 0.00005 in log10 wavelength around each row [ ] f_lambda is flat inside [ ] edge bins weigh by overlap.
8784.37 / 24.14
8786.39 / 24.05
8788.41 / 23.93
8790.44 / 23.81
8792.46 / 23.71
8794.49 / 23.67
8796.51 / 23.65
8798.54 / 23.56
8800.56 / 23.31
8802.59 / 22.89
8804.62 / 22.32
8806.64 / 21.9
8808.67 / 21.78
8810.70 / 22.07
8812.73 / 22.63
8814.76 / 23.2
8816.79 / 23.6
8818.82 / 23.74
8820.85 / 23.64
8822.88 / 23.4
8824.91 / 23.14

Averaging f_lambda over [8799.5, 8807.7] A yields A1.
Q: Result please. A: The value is 22.6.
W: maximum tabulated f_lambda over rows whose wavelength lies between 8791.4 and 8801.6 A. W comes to 23.71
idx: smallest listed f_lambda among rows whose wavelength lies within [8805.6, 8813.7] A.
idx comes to 21.78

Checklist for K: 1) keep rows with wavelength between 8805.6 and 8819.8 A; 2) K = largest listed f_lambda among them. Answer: 23.74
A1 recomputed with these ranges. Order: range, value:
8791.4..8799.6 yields 23.7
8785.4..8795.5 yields 23.8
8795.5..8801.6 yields 23.5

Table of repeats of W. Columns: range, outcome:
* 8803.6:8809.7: 22.32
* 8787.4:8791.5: 23.93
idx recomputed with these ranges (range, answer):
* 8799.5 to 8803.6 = 22.89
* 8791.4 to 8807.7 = 21.9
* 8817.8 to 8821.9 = 23.64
